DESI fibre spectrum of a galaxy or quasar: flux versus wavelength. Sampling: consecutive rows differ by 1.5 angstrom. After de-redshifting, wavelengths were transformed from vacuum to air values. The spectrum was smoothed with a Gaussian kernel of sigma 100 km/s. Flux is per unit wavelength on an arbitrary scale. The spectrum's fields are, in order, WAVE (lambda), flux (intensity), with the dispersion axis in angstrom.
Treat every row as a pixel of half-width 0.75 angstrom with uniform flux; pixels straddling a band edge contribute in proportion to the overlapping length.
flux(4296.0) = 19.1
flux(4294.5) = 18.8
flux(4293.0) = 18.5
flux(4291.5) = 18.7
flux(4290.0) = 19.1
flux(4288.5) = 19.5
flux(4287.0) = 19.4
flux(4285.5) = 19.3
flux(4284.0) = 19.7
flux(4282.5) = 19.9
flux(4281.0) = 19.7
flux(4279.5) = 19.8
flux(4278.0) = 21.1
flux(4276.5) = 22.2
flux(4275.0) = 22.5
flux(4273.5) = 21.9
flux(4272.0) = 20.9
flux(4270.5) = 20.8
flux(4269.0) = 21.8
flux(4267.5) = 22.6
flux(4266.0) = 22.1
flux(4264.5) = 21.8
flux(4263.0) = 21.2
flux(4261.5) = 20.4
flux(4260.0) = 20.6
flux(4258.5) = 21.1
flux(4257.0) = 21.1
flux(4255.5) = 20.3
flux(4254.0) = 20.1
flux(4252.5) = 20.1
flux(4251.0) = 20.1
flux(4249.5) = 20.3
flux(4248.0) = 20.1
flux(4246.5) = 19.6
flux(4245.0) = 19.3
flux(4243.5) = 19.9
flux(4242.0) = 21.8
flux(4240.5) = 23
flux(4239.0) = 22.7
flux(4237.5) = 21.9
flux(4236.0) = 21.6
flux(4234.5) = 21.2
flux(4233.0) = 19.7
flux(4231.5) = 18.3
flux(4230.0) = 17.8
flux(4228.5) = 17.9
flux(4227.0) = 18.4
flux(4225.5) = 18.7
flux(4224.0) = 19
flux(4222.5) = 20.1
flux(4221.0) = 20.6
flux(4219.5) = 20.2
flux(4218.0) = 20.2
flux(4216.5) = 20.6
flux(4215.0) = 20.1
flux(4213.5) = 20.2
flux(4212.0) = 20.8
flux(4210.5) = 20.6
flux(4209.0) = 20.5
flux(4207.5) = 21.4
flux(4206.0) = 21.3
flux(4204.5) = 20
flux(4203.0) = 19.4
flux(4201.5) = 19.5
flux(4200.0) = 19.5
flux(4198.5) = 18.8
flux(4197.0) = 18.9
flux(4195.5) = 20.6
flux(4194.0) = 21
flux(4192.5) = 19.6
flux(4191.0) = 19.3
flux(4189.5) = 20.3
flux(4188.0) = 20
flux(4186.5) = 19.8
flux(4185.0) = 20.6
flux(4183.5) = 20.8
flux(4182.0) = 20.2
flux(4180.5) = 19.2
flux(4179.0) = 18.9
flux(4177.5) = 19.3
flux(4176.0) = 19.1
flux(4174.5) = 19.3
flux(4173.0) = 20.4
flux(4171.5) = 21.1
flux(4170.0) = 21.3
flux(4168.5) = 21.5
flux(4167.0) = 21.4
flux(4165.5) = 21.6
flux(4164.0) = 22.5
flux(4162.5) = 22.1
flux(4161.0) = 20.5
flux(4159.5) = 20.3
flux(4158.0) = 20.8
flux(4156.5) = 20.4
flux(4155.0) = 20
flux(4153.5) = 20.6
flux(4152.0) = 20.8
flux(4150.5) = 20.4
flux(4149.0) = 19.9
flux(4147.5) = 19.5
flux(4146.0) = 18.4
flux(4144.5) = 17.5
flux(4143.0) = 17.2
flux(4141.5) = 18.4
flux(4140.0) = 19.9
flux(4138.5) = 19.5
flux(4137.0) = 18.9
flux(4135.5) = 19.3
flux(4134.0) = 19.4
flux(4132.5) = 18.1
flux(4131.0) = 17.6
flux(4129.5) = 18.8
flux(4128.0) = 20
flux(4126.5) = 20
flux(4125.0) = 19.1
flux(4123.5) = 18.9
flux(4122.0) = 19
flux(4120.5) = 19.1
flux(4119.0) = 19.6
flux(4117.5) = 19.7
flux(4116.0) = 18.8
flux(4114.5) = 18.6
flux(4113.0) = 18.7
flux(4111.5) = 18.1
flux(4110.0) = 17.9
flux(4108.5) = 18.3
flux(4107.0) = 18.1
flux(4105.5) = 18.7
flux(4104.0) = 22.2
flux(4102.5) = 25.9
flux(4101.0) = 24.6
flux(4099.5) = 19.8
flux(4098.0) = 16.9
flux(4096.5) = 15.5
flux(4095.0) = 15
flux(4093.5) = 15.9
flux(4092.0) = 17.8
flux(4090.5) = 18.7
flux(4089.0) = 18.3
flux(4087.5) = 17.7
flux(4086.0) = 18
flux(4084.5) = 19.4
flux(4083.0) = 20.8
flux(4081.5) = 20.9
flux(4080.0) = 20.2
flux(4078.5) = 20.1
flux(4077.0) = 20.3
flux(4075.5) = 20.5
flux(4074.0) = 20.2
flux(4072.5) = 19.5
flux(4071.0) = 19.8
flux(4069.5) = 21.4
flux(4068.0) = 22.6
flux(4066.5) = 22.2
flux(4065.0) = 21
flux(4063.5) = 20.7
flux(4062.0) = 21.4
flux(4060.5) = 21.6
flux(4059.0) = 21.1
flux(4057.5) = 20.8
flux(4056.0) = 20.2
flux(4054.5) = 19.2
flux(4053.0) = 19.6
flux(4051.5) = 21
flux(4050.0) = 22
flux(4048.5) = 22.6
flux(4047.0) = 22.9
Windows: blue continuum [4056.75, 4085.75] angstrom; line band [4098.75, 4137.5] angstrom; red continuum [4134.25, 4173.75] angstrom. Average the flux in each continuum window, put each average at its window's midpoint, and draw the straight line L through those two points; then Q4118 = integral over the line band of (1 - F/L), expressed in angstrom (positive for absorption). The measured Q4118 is 1.7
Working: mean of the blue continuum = 20.7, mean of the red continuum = 20.2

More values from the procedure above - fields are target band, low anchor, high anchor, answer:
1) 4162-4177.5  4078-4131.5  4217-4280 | -0.9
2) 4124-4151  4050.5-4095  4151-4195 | 1.7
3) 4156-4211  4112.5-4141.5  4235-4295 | -1.7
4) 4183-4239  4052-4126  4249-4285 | 1.4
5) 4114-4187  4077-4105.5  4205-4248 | -0.1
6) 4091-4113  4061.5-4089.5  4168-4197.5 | 1.4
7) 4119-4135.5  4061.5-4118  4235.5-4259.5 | 0.7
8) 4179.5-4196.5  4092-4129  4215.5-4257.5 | -0.3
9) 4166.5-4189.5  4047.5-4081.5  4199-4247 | 0.2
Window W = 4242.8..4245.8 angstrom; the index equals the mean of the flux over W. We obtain 19.6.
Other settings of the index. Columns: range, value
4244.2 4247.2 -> 19.5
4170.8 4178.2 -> 19.8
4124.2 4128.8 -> 19.7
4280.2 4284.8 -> 19.8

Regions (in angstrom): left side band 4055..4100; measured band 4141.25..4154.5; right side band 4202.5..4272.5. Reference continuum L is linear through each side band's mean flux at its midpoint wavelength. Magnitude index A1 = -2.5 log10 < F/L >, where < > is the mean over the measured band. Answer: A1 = 0.04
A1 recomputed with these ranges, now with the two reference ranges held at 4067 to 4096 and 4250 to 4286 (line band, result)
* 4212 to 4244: 0.02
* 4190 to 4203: 0.03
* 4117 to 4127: 0.02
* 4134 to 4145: 0.06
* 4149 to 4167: -0.05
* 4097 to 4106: -0.09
